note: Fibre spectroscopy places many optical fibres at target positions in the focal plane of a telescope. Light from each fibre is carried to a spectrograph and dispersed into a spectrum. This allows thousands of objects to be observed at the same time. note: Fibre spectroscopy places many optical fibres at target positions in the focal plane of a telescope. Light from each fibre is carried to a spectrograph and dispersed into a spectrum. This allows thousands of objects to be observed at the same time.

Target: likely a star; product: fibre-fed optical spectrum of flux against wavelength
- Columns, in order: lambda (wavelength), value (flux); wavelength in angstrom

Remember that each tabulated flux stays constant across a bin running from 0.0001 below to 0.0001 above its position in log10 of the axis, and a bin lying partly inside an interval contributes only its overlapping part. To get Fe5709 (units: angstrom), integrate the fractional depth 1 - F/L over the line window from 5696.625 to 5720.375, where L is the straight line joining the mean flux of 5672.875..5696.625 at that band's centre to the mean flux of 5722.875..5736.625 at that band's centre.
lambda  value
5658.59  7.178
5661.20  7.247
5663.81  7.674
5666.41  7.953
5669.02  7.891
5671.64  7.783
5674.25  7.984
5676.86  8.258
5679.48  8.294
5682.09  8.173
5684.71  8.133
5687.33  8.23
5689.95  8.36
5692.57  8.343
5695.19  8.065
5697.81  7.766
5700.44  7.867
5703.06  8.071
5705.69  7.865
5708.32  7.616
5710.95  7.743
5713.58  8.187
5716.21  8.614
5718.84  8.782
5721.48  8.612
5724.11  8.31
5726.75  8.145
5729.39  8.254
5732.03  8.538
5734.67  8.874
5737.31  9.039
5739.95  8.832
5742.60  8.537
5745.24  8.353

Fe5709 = 0.8 angstrom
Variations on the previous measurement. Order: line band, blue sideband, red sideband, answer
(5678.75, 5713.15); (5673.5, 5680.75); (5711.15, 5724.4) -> 1.1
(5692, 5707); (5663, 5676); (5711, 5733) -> 0.4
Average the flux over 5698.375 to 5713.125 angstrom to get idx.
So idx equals 7.85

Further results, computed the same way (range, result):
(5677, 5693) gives 8.25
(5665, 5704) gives 8.08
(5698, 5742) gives 8.32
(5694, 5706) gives 7.93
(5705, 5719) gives 8.1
